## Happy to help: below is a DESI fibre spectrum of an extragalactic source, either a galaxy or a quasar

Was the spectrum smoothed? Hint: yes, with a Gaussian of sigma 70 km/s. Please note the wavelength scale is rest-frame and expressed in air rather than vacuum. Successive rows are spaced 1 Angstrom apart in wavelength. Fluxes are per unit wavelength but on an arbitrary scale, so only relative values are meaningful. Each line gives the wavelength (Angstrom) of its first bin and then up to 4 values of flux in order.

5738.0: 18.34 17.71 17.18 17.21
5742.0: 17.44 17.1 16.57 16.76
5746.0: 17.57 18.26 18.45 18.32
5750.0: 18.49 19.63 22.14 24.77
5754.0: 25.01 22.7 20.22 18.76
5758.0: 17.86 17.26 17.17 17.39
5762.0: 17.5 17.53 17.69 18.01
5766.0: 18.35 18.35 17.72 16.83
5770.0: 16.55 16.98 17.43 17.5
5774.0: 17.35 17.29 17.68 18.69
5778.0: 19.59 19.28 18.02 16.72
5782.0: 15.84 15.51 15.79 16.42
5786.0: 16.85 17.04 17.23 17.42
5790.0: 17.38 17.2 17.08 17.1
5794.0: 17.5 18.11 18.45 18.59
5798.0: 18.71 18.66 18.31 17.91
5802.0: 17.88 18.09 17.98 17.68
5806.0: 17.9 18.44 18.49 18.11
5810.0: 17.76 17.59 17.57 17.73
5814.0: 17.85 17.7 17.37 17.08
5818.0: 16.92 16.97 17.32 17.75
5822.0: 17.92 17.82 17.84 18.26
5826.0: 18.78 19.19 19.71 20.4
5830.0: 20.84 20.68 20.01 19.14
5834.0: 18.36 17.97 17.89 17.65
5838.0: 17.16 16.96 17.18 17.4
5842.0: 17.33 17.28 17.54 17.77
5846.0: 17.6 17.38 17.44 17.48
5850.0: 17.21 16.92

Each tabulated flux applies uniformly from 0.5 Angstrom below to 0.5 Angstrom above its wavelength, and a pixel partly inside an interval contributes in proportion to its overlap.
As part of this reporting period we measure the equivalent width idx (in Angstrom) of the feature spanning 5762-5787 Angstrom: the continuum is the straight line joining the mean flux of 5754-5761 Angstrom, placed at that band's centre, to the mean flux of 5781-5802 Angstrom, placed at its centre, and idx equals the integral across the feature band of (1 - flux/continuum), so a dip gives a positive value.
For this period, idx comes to 1.3 Angstrom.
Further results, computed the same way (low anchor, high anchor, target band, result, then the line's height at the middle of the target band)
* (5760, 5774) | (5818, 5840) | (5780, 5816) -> 0.8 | 18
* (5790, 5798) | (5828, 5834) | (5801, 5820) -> 1.0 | 18.8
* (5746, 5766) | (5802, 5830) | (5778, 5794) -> 1.3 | 18.7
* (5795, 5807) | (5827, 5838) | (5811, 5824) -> 0.8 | 18.7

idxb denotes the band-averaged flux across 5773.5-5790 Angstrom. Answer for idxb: 17.3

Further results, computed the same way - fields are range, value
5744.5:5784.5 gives 18.3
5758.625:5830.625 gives 17.8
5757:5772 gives 17.6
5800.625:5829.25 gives 18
